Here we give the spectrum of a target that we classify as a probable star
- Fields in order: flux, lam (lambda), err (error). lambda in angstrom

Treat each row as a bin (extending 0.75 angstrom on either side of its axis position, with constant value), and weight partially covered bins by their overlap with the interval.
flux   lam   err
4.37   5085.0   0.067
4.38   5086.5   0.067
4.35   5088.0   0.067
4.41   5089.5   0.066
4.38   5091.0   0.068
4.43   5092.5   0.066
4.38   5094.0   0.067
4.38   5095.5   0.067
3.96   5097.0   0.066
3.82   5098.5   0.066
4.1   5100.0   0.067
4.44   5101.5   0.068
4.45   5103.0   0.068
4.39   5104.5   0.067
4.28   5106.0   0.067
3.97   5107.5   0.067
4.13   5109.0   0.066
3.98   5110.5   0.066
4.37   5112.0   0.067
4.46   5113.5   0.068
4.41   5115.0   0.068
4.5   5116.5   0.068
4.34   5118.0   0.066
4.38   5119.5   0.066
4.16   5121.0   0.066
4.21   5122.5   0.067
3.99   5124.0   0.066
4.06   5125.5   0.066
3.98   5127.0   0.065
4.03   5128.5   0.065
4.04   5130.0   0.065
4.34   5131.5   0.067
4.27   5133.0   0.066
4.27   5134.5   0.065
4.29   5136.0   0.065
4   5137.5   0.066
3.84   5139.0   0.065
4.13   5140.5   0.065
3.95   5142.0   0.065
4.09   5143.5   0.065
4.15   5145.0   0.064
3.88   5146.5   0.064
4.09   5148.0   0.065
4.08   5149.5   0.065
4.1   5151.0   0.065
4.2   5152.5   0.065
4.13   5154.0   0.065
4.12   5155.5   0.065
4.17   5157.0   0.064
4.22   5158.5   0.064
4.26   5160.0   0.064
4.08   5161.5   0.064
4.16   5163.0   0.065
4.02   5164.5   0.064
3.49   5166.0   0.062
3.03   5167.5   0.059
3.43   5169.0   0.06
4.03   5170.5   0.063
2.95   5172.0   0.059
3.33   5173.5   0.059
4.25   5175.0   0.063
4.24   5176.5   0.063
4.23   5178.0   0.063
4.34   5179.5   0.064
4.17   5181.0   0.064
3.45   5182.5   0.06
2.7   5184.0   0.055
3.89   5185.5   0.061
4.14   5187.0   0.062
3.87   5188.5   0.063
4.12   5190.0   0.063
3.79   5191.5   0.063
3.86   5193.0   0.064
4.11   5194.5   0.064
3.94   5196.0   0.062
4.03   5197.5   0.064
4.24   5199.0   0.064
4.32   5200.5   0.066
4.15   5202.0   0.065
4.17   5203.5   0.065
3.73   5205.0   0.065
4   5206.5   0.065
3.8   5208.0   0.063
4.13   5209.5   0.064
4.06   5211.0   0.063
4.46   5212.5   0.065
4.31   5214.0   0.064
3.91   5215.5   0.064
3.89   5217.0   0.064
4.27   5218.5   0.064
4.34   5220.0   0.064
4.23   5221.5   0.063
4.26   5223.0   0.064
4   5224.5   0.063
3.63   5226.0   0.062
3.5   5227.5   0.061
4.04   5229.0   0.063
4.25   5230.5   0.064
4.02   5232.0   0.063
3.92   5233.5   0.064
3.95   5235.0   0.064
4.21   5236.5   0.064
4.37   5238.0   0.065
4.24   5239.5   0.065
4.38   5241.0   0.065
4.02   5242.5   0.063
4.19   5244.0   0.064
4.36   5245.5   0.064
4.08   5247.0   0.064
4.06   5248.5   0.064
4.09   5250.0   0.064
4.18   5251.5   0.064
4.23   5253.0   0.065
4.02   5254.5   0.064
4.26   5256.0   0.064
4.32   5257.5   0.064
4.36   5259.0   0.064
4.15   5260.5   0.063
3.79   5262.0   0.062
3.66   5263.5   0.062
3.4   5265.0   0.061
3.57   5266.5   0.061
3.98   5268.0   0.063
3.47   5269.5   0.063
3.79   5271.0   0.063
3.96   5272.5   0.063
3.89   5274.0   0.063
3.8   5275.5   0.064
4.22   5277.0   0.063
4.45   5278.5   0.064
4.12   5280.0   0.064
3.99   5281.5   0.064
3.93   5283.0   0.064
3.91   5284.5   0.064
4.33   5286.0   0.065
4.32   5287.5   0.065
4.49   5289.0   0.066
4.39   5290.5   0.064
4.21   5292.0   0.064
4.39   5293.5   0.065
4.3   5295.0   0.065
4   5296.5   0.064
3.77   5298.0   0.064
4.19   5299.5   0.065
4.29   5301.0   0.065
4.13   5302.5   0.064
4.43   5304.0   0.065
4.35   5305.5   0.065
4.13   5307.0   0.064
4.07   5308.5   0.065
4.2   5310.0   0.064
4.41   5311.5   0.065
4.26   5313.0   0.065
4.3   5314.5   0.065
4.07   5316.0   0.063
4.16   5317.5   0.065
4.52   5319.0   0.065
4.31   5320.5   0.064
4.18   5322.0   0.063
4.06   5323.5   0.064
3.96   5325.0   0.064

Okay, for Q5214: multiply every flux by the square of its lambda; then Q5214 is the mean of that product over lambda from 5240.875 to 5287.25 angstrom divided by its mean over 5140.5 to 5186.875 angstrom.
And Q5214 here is 1.07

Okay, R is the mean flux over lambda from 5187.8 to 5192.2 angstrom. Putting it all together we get 3.93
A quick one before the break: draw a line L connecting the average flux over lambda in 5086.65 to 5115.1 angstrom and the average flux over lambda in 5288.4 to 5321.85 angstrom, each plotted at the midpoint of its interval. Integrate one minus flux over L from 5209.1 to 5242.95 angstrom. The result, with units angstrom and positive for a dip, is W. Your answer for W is 1.2 angstrom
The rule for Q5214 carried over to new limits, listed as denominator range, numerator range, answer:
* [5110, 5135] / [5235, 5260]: 1.04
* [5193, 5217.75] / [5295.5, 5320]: 1.07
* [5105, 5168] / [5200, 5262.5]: 1.04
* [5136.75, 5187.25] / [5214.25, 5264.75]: 1.08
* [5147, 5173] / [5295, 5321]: 1.14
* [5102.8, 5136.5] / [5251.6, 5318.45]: 1.03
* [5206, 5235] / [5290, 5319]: 1.08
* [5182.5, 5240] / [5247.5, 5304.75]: 1.04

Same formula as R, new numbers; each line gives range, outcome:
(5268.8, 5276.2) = 3.78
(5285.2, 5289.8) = 4.37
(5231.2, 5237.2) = 4.03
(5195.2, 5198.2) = 3.99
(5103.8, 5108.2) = 4.21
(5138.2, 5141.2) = 3.98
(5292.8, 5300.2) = 4.13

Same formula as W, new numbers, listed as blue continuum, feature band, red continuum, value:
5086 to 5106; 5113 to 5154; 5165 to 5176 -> -2.58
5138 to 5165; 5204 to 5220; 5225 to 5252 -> 0.05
